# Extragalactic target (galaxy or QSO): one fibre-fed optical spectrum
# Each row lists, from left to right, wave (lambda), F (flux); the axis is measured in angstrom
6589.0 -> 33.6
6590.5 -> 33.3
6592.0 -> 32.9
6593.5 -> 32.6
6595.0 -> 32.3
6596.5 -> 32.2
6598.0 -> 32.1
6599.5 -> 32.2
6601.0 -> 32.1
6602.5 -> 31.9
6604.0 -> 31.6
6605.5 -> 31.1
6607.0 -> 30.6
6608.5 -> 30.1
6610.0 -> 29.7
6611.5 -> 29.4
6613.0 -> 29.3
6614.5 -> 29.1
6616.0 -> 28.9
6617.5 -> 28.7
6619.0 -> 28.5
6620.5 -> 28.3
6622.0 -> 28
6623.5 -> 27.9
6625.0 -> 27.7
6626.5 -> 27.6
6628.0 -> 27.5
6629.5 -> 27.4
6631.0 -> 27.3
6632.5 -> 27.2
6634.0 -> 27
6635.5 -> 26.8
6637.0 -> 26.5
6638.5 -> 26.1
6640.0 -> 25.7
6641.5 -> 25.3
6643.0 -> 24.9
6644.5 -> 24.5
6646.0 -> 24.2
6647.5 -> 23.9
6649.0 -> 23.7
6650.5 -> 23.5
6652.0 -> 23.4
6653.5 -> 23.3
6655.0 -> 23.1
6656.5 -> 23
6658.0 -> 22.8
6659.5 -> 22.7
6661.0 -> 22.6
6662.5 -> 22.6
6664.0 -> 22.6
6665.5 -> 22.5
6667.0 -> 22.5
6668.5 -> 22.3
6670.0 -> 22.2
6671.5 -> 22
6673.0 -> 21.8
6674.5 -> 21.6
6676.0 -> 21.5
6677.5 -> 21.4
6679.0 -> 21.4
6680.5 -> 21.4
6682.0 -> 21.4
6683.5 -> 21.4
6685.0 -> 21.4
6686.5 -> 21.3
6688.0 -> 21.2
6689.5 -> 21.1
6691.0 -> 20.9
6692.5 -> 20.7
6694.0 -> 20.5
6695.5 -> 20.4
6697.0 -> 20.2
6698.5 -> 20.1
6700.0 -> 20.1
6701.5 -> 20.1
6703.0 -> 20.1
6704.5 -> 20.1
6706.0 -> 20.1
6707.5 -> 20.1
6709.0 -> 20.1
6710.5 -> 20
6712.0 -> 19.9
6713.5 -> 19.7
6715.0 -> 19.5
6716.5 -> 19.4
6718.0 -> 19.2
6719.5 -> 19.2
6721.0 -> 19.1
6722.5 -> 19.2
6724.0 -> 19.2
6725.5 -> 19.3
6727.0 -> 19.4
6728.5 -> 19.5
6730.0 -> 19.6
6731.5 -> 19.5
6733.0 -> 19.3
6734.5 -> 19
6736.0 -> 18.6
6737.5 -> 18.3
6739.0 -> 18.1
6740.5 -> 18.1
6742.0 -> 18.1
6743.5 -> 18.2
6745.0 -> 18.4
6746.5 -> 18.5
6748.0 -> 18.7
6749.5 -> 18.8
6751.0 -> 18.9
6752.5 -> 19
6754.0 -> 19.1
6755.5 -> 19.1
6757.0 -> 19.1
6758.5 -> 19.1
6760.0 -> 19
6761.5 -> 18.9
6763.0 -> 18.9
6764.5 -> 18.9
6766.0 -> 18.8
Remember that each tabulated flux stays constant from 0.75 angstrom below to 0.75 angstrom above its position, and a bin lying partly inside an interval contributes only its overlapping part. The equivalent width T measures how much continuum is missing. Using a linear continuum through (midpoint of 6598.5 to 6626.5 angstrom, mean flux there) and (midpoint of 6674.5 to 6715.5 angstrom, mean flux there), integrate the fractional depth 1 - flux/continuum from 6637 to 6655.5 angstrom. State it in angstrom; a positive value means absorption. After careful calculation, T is 1.1 angstrom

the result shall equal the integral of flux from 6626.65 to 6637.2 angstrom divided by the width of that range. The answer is 27.2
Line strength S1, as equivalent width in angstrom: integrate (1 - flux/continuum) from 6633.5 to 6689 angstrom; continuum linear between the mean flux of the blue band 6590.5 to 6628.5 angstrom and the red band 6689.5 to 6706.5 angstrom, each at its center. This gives 3.0 angstrom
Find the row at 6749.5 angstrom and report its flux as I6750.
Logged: 18.8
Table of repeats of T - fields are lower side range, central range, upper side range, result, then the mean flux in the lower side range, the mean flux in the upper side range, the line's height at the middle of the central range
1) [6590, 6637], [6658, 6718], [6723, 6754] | 5.5 angstrom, 29.6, 18.8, 23.2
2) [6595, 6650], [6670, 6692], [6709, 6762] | 1.9 angstrom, 28.2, 19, 23.5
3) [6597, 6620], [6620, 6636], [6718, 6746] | 0.6 angstrom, 30.4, 18.9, 28.5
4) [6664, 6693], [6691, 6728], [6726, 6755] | 0.7 angstrom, 21.6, 18.8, 20.2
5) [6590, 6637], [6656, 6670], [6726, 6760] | 1.6 angstrom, 29.6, 18.8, 25.5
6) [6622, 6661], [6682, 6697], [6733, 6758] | 0.9 angstrom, 25.3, 18.6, 22.2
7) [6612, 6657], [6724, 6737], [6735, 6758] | 0.3 angstrom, 26.3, 18.6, 19.7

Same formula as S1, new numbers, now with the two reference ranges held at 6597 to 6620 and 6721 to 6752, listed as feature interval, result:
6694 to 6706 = 1.1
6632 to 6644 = 0.7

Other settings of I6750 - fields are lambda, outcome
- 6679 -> 21.4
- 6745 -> 18.4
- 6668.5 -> 22.3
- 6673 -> 21.8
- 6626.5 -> 27.6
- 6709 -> 20.1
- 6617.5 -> 28.7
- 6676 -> 21.5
